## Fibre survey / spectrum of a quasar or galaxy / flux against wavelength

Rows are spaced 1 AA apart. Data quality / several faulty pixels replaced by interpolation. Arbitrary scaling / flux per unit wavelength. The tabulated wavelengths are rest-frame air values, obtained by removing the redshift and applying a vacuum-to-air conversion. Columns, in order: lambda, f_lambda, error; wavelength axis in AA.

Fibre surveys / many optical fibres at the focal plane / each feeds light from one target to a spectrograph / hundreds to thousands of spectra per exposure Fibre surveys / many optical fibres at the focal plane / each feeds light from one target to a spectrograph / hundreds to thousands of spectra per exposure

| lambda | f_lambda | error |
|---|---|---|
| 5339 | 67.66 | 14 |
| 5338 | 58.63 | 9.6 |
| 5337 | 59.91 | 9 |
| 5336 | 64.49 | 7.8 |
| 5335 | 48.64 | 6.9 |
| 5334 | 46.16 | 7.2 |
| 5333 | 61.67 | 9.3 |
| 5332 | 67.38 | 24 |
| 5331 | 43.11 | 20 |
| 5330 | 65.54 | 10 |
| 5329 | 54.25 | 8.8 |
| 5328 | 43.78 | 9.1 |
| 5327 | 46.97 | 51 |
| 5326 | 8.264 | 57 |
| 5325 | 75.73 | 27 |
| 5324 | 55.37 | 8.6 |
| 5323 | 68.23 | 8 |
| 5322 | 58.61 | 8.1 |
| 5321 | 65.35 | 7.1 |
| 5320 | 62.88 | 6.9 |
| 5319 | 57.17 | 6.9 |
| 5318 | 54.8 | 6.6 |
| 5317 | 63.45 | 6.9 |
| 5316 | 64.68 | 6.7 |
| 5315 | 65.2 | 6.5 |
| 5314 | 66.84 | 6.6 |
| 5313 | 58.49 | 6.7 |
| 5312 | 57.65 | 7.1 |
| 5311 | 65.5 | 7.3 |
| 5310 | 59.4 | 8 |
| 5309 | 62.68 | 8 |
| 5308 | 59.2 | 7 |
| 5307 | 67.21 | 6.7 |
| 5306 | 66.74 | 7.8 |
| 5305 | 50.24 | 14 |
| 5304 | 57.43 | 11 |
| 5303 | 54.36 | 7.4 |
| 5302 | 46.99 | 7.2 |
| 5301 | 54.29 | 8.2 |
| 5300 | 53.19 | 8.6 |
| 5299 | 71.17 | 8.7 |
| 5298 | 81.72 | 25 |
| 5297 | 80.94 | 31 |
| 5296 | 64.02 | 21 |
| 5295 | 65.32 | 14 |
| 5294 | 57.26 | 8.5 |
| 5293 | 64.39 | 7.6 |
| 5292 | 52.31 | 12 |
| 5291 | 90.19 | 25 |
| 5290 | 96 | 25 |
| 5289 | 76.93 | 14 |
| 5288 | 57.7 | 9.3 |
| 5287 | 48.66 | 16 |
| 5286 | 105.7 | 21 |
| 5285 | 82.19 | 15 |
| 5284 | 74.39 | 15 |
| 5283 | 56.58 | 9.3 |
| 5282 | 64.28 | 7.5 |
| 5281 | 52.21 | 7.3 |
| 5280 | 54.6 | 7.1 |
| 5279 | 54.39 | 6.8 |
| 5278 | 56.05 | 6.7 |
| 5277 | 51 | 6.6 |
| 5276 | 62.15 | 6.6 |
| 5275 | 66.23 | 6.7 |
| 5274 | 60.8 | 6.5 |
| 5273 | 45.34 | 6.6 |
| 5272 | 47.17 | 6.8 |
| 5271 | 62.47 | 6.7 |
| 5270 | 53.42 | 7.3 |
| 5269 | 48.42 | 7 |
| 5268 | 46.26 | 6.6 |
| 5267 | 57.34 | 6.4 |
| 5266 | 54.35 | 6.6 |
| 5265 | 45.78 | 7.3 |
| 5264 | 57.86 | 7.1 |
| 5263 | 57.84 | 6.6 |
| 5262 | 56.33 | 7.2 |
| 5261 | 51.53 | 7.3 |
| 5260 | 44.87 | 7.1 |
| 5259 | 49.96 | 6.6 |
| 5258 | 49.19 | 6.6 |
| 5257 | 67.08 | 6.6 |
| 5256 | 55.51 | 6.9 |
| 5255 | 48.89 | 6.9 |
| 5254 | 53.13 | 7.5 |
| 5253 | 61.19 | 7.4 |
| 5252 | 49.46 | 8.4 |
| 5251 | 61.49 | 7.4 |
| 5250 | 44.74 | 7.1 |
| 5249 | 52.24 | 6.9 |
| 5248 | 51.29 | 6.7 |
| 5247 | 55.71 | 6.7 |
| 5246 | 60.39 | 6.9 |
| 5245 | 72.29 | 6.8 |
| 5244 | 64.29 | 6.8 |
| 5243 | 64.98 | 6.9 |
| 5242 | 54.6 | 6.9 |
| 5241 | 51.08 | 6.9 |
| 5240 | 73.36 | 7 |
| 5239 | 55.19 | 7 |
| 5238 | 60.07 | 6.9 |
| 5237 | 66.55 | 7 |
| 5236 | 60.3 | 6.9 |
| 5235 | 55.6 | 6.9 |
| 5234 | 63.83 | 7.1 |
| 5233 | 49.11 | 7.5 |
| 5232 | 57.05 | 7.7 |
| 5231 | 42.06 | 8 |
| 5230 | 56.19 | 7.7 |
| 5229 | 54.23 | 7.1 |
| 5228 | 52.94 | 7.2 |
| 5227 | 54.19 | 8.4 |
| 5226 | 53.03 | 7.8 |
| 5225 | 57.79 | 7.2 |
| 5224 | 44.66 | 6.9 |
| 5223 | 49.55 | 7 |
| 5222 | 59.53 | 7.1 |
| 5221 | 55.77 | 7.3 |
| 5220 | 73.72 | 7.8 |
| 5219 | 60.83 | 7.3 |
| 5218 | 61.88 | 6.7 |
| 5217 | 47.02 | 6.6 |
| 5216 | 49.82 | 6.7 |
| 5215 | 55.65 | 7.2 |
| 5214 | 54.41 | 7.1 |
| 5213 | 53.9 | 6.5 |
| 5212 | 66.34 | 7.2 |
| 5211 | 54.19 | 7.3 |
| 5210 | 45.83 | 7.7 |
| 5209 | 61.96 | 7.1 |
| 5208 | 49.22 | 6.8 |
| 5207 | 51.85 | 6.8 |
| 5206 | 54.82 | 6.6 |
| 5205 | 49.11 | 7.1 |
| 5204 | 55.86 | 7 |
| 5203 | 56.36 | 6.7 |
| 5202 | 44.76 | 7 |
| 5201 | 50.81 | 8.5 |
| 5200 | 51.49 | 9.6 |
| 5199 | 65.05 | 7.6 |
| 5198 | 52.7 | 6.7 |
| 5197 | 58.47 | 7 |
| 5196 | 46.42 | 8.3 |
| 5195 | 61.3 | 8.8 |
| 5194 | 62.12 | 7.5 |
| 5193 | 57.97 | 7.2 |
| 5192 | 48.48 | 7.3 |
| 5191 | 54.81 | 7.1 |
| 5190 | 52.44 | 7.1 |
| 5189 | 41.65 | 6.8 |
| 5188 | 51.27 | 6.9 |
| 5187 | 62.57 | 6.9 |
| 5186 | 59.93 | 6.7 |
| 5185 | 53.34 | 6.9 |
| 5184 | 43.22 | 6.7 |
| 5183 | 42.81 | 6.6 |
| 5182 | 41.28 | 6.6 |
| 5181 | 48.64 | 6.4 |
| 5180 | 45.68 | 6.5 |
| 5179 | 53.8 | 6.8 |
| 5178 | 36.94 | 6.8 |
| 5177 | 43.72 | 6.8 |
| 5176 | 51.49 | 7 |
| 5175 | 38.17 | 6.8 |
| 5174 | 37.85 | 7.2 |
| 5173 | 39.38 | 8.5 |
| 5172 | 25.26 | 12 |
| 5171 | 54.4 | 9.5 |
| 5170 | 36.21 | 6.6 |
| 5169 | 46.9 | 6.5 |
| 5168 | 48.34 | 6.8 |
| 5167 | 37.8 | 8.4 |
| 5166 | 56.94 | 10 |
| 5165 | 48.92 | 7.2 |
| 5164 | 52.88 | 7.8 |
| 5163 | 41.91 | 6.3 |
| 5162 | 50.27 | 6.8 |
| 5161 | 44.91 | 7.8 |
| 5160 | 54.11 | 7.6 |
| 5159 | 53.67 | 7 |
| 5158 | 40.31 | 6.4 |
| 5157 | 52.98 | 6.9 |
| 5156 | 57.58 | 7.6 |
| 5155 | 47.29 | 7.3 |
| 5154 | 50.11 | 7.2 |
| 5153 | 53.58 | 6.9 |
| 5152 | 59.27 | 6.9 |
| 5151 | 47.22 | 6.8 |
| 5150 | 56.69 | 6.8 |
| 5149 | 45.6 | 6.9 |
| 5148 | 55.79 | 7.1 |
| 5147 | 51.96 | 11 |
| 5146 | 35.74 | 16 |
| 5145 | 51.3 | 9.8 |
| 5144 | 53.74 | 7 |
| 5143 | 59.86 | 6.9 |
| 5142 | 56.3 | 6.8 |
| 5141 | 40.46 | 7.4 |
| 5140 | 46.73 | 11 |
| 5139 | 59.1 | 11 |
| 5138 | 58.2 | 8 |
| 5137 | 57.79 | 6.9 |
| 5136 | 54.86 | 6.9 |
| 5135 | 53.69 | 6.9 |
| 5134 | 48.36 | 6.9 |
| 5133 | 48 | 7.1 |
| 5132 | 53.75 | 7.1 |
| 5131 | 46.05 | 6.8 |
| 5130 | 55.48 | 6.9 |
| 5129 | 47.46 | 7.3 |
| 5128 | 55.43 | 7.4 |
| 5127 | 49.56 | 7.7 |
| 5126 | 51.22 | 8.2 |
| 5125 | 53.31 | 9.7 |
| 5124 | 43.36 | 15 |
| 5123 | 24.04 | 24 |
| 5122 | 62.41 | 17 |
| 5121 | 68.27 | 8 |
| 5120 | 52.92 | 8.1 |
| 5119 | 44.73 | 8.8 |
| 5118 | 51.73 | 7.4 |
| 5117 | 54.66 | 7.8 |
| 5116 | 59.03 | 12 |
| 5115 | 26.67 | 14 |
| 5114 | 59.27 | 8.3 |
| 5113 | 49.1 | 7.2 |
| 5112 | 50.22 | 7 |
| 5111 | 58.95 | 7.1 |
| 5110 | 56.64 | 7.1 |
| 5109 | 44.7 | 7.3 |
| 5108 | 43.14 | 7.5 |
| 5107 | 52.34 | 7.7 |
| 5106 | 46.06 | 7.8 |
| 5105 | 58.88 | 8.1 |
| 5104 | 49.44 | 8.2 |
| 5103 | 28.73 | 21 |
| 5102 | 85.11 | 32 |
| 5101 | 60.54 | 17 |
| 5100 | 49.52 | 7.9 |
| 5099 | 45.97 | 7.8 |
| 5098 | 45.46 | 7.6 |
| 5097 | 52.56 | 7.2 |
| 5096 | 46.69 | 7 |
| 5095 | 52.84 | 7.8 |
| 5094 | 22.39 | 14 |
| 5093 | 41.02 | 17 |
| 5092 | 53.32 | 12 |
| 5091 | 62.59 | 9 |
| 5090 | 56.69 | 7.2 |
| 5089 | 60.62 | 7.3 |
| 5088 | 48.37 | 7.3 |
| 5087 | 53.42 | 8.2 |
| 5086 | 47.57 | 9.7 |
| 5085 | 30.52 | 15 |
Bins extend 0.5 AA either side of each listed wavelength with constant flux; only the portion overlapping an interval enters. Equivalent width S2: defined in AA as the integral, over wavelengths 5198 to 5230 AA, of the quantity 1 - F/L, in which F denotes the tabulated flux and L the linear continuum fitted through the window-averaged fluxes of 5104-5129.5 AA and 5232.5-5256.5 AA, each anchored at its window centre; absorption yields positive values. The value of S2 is 0.7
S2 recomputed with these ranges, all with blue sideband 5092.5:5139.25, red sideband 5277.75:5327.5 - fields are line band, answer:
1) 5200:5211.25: 0.8 AA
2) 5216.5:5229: 0.4 AA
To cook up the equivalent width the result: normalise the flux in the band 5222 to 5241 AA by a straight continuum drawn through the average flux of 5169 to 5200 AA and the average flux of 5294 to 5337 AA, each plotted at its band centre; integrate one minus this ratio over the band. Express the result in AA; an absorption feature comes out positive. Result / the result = -1.2 AA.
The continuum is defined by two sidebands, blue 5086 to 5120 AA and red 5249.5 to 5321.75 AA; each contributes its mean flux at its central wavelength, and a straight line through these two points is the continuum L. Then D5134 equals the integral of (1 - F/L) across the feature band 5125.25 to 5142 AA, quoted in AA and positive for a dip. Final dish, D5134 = 0.1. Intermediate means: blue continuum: 50.6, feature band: 51.8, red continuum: 60.1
